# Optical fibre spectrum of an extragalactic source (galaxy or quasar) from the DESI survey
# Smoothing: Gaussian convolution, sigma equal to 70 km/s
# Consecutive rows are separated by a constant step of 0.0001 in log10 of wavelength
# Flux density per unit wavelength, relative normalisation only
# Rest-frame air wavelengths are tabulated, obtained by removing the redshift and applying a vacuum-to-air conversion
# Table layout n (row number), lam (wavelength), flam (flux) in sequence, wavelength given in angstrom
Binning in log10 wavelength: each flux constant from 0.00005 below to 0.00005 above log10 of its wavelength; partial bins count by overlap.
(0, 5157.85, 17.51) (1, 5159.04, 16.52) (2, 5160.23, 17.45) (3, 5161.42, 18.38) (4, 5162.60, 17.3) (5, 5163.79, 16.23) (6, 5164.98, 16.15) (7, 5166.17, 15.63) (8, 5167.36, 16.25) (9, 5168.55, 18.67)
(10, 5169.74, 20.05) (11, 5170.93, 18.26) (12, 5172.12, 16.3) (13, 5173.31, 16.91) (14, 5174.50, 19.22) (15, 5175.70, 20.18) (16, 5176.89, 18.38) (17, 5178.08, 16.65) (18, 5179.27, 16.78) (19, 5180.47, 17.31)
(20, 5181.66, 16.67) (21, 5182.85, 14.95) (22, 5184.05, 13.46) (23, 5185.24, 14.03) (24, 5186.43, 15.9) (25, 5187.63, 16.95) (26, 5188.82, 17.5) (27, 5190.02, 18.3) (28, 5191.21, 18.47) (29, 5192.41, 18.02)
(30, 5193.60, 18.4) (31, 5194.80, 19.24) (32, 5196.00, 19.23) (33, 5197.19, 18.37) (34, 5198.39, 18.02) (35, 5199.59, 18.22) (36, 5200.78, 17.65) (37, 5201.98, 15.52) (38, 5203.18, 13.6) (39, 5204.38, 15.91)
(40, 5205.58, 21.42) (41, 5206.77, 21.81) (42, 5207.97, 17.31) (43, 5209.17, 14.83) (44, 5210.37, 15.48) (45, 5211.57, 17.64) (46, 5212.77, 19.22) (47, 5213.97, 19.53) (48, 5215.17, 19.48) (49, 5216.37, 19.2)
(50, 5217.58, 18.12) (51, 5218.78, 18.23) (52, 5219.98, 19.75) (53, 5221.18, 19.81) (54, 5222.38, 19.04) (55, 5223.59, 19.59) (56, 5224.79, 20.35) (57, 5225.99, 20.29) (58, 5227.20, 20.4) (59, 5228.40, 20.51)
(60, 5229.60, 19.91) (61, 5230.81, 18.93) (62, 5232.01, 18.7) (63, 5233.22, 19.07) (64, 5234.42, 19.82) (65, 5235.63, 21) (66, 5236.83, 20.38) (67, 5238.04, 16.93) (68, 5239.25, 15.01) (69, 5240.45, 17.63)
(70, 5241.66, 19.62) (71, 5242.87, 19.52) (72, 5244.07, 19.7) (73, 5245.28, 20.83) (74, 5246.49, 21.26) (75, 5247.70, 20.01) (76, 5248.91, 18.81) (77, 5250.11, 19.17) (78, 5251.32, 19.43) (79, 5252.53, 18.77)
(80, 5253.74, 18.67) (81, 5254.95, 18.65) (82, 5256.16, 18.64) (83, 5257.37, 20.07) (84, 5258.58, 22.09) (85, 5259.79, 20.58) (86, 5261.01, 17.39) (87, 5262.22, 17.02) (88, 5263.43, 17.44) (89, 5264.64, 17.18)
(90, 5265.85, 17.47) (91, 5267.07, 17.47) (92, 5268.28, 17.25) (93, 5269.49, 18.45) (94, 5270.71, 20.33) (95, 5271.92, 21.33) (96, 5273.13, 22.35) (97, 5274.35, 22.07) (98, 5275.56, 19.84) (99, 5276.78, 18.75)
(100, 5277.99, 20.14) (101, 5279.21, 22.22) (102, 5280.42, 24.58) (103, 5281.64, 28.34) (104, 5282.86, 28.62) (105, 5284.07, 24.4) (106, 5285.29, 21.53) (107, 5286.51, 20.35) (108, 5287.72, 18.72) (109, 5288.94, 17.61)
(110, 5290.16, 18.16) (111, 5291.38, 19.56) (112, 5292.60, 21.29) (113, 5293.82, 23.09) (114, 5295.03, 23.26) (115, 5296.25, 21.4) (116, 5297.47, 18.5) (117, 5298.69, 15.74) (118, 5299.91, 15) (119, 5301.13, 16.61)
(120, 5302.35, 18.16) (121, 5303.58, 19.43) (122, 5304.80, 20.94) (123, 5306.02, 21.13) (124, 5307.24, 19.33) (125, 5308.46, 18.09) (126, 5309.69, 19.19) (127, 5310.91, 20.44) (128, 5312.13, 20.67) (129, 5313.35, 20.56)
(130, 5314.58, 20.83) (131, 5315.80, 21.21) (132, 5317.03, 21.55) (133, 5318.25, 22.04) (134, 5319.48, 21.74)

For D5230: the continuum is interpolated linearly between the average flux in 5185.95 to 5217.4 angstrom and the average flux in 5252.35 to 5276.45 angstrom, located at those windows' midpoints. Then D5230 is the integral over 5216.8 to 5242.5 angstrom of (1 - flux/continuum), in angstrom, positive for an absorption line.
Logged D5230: -1.0 angstrom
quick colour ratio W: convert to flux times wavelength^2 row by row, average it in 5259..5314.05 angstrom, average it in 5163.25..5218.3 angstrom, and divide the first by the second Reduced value 1.19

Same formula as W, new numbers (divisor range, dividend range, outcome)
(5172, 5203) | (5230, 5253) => 1.13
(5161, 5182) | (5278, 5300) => 1.27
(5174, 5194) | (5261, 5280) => 1.17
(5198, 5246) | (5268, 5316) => 1.12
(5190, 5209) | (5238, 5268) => 1.06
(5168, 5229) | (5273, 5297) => 1.25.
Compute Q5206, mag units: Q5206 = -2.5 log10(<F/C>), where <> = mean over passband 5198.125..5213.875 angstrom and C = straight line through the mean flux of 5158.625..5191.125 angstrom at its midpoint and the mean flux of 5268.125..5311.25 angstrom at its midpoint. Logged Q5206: 0.03 mag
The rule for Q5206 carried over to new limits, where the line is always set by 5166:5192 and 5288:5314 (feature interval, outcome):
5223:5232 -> -0.11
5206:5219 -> -0.03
